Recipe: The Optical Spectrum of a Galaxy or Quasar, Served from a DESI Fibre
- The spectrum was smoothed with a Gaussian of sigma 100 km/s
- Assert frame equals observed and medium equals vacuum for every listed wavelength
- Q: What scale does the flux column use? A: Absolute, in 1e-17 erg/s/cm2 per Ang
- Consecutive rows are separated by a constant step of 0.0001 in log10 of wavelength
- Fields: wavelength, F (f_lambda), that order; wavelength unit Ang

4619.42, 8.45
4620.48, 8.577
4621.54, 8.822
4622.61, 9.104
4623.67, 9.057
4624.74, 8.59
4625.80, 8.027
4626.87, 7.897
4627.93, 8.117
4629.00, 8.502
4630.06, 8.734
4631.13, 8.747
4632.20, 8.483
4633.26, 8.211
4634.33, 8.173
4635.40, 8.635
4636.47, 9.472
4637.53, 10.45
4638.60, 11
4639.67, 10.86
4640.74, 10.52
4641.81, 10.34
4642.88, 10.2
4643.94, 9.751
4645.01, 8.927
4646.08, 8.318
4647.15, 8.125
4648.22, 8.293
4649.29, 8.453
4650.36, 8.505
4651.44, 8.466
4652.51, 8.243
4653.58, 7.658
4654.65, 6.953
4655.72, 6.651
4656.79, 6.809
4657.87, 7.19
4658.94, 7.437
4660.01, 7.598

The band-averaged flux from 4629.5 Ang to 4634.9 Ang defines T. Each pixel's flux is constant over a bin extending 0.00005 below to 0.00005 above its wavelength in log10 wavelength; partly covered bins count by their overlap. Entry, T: 8.47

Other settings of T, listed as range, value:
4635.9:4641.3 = 10.4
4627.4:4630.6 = 8.45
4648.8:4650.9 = 8.46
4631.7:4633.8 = 8.36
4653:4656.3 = 7.11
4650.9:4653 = 8.34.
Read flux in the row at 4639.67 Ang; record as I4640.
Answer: 10.86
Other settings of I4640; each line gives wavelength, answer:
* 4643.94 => 9.751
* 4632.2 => 8.483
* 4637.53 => 10.45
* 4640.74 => 10.52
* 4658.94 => 7.437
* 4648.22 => 8.293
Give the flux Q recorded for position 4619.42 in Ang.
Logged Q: 8.45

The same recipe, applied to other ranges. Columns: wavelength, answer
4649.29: 8.453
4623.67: 9.057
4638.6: 11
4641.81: 10.34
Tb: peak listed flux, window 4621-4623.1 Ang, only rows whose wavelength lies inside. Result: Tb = 9.104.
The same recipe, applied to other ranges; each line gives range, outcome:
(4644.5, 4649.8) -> 8.927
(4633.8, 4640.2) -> 11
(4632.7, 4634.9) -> 8.211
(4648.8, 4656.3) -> 8.505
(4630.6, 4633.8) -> 8.747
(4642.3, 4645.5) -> 10.2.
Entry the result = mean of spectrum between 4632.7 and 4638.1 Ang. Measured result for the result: 9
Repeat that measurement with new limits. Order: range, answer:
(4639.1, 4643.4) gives 10.5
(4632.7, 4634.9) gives 8.21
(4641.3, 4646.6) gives 9.52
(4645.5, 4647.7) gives 8.24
